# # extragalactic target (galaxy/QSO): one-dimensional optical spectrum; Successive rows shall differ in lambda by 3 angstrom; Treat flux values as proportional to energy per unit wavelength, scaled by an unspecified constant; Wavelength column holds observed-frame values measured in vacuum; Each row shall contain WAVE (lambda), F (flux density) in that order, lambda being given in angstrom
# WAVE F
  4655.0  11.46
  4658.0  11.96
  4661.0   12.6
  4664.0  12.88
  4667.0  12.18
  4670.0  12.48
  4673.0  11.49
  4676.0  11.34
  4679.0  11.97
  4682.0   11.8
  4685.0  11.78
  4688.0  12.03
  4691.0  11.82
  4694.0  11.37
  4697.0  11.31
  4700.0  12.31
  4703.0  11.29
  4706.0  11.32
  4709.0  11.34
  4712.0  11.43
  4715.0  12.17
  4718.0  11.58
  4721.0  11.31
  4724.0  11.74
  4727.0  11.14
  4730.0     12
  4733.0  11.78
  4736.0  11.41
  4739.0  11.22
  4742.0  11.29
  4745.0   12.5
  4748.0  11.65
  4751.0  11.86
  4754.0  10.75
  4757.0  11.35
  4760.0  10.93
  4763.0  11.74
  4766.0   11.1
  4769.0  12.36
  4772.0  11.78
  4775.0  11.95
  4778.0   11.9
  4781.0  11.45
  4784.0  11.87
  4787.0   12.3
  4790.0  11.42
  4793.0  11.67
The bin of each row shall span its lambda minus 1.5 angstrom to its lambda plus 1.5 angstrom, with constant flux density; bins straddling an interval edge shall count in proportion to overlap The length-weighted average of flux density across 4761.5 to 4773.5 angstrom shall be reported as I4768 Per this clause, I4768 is 11.7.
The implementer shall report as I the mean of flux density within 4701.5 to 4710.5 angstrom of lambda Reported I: 11.3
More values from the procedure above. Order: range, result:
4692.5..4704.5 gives 11.6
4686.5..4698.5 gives 11.6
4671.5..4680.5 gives 11.6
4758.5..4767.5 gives 11.3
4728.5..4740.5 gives 11.6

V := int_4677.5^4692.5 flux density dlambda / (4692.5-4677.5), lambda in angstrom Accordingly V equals 11.9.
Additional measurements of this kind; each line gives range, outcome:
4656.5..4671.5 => 12.4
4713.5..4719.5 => 11.9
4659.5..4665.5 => 12.7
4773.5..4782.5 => 11.8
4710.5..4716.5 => 11.8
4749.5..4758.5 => 11.3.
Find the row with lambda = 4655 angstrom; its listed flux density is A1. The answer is 11.46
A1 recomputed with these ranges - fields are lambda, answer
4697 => 11.31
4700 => 12.31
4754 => 10.75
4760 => 10.93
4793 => 11.67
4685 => 11.78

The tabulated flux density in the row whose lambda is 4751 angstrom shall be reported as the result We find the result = 11.86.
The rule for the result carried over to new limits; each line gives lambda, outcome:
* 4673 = 11.49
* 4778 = 11.9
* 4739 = 11.22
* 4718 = 11.58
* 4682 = 11.8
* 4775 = 11.95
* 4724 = 11.74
